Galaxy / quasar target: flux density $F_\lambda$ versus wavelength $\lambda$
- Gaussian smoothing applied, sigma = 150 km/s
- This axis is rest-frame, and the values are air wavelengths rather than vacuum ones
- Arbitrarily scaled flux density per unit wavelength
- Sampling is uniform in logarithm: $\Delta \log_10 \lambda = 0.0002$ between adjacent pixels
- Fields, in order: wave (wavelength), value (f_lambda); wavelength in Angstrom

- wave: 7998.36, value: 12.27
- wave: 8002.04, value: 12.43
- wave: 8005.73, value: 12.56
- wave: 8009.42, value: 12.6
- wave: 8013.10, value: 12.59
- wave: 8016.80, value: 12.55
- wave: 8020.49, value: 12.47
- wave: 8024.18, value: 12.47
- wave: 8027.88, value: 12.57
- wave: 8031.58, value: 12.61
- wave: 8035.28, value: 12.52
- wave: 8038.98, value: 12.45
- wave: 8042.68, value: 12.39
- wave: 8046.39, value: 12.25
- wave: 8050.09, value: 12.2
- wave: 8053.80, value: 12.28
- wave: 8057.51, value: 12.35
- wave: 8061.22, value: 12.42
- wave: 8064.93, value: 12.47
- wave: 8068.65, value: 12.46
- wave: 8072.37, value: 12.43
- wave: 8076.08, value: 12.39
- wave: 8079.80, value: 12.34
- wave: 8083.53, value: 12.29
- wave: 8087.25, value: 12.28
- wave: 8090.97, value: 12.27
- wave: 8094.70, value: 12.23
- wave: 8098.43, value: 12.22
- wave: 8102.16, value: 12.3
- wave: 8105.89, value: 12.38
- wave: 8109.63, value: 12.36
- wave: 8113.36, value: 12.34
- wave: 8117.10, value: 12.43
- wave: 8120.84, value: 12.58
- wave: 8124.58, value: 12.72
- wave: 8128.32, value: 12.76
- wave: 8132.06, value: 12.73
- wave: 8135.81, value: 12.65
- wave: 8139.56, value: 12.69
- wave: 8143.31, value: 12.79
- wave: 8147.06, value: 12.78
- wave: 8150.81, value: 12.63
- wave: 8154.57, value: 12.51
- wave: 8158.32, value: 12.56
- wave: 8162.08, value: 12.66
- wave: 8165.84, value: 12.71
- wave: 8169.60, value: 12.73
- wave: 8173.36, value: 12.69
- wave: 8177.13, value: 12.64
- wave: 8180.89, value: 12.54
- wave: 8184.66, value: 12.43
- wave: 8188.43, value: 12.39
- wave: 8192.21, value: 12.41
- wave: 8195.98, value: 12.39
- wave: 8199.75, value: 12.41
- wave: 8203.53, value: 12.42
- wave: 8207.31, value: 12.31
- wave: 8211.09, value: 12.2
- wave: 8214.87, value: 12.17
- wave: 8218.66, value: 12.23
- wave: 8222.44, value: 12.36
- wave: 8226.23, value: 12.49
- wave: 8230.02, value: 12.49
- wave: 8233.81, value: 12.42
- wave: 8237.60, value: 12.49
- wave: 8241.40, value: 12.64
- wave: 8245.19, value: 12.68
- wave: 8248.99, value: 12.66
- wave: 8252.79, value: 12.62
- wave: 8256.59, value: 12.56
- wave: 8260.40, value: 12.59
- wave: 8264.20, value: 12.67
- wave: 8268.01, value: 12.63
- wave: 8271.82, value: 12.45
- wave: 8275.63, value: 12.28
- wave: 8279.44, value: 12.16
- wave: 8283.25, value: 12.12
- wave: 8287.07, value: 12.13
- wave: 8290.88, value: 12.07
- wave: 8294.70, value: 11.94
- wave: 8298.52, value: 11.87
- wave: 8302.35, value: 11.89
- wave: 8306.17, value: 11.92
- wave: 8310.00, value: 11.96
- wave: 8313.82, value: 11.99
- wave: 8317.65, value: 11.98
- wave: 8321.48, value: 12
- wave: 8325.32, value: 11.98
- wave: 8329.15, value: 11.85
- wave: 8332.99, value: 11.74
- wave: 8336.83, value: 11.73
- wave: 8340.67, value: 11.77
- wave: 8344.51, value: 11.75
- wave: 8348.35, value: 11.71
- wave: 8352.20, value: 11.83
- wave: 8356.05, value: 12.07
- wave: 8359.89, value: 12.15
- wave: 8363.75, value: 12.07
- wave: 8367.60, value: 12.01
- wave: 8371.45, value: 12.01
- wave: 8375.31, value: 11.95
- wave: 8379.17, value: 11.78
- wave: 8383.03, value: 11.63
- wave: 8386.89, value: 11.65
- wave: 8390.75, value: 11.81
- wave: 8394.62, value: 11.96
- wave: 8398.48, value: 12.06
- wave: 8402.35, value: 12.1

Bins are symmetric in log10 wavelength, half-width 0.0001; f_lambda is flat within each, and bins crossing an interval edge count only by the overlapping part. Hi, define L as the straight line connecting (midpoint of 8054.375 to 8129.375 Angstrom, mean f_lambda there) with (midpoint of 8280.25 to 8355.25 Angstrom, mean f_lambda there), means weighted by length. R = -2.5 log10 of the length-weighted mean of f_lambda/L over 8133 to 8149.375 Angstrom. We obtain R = -0.04 mag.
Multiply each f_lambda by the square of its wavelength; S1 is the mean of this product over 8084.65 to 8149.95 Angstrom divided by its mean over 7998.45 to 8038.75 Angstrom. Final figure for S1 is 1.02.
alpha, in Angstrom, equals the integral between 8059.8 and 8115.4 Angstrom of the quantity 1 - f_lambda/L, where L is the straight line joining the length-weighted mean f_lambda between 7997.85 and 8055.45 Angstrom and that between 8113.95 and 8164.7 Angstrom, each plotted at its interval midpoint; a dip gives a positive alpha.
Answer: 0.9 Angstrom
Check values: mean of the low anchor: 12.5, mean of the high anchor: 12.6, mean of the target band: 12.3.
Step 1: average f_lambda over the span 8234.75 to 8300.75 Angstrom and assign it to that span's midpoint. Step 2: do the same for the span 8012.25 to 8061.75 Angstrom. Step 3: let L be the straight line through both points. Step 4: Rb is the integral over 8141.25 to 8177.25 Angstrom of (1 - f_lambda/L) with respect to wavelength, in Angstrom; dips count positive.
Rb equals -0.8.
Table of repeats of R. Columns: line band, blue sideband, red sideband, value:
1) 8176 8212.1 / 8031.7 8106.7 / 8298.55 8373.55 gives -0.02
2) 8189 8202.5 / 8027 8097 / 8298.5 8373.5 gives -0.02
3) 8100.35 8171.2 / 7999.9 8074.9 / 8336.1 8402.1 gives -0.03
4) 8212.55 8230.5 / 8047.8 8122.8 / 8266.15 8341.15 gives -0.02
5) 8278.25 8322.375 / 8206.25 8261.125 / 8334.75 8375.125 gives 0.01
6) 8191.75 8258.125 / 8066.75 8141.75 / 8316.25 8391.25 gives -0.02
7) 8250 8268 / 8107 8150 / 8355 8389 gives -0.03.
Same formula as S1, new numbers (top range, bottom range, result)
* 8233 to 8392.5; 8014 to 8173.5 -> 1.02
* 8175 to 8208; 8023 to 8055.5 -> 1.04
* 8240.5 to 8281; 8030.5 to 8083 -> 1.06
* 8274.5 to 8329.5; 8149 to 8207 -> 0.99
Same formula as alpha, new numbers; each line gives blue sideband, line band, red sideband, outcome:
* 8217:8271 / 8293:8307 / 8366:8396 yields 0.4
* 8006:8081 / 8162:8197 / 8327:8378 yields -1.0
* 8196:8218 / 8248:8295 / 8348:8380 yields -0.8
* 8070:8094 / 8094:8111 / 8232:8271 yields 0.1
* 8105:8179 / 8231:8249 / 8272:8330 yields -0.5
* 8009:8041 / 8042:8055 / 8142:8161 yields 0.3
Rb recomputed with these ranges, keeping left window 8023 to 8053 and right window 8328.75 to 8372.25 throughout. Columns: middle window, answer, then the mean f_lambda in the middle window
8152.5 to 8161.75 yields -0.26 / 12.6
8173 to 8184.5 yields -0.38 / 12.6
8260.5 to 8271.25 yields -0.52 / 12.6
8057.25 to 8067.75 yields -0.04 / 12.4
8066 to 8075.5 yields -0.05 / 12.4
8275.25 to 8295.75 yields -0.19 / 12.1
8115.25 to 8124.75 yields -0.21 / 12.6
